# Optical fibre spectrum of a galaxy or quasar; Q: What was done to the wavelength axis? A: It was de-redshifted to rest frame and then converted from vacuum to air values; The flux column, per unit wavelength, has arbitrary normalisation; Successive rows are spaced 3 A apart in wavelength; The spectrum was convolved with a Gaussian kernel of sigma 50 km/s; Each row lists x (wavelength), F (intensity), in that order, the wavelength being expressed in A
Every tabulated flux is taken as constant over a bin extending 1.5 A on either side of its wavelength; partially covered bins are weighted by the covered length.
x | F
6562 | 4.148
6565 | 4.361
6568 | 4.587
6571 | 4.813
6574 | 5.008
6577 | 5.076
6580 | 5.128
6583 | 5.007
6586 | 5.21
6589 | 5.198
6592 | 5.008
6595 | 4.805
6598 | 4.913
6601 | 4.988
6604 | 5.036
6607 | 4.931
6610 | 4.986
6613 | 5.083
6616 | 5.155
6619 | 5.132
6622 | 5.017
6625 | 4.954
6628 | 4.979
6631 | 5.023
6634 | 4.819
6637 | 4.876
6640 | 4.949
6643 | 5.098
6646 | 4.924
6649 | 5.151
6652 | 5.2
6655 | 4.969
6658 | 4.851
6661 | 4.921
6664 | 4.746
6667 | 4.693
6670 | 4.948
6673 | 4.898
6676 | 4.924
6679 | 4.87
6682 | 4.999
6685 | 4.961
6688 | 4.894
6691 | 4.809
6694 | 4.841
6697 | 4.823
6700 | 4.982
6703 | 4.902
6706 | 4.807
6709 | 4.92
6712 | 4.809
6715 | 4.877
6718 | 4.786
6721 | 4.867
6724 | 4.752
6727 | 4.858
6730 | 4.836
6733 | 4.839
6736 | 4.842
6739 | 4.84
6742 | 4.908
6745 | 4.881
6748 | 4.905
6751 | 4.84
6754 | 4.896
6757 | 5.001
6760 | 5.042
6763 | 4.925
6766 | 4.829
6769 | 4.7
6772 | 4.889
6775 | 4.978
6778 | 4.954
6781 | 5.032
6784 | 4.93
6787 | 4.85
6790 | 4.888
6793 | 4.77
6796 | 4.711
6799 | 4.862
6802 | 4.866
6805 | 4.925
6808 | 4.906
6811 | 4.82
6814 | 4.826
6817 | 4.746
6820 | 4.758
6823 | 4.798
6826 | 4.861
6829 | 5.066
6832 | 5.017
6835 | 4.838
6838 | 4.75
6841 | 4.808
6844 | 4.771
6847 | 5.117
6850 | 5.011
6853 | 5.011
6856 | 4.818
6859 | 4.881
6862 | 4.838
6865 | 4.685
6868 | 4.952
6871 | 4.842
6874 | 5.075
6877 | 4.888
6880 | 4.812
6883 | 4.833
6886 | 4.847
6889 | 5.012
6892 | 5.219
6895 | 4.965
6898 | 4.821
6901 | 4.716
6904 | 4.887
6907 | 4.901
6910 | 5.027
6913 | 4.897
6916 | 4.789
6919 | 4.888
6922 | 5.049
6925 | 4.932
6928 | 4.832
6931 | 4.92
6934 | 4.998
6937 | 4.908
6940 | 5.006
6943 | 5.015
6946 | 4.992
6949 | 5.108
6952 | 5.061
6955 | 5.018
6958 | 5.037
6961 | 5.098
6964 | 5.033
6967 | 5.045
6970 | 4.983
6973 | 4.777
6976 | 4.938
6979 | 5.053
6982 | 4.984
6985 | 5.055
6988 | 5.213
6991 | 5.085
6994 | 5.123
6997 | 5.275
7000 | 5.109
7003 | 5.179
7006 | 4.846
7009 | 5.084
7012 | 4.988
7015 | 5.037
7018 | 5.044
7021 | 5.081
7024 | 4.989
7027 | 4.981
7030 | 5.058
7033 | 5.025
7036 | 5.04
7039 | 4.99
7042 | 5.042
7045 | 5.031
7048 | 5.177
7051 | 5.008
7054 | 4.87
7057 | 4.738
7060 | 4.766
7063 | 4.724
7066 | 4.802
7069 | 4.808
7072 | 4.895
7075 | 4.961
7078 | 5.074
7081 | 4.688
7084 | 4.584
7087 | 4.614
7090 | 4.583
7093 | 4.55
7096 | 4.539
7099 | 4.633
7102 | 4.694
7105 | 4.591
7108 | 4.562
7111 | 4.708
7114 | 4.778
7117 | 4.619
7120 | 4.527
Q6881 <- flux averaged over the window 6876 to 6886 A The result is 4.84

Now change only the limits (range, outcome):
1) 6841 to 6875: 4.9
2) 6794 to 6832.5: 4.85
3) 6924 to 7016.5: 5.02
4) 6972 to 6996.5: 5.04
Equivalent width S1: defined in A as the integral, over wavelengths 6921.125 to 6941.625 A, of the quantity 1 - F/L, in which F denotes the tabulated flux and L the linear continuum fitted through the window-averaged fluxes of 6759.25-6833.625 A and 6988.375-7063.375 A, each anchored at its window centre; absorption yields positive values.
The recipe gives 0.06 A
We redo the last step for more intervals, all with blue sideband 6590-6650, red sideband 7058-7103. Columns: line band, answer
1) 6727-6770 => 0.3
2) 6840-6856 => -0.2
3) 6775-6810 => 0.1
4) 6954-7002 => -2.7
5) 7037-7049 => -0.8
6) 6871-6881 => -0.2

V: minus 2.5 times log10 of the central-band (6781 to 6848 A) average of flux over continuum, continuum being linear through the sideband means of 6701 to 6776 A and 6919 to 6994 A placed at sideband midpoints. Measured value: 0.01 mag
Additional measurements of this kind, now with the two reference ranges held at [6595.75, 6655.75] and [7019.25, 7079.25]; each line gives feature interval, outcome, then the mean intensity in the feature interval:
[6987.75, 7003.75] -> -0.04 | 5.16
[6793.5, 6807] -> 0.03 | 4.84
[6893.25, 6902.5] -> 0.03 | 4.84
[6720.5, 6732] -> 0.04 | 4.83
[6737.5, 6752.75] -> 0.03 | 4.88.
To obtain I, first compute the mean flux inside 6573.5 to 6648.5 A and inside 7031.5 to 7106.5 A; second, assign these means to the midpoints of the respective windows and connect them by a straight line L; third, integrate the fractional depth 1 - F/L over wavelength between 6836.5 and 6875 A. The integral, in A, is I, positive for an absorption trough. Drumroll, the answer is 0.2 A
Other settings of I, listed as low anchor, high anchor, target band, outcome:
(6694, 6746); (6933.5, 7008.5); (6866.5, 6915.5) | 0.6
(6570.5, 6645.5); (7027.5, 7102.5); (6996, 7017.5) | -0.9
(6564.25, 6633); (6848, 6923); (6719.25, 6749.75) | 0.6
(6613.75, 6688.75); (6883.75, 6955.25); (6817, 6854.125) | 0.4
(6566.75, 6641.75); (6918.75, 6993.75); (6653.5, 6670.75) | 0.5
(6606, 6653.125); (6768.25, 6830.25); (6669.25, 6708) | 0.5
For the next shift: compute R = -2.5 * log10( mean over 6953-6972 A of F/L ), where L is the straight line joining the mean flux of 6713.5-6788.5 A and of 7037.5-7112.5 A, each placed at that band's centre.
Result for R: -0.046 mag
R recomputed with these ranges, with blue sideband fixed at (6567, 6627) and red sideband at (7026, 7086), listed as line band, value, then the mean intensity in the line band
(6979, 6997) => -0.039 mag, 5.1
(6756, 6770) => 0.015 mag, 4.9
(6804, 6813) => 0.018 mag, 4.88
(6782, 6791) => 0.015 mag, 4.9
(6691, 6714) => 0.026 mag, 4.87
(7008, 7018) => -0.025 mag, 5.04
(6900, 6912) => 0.011 mag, 4.89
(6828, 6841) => 0.012 mag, 4.9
